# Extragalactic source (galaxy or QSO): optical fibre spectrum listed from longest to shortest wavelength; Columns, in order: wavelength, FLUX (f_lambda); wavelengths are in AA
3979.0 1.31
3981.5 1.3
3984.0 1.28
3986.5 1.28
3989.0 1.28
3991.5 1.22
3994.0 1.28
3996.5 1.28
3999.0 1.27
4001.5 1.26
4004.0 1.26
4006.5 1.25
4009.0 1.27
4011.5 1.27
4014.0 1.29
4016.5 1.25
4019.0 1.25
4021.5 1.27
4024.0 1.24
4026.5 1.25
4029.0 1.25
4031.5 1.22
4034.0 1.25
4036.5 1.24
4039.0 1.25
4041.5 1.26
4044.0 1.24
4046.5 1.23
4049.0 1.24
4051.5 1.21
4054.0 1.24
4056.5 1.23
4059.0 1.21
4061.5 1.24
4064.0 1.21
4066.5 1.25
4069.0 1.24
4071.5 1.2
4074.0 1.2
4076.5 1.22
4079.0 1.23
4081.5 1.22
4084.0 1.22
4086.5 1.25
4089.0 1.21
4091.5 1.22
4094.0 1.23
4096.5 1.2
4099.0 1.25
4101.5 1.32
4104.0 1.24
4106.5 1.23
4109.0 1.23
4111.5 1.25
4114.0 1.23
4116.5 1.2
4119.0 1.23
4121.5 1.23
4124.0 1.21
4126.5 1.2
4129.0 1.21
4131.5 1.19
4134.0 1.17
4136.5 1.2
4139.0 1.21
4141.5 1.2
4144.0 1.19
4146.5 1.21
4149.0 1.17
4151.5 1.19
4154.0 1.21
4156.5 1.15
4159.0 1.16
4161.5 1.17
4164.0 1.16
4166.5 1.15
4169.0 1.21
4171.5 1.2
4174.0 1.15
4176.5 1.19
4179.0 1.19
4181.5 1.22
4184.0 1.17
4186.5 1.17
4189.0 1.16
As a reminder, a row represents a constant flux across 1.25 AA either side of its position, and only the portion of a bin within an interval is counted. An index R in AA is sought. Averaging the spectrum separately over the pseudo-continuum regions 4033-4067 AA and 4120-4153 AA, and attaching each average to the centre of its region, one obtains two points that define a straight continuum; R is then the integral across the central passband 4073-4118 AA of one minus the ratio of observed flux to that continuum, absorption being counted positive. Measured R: -0.5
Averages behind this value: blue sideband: 1.24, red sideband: 1.2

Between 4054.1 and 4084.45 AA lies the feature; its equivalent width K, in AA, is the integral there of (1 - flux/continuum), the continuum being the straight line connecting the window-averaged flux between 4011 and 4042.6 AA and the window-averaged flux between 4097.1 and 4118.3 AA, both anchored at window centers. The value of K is 0.6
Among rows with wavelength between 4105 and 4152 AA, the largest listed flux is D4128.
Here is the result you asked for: 1.25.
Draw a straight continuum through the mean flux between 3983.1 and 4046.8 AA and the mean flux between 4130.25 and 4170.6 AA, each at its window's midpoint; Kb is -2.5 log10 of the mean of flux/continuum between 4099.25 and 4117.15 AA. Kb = -0.033 mag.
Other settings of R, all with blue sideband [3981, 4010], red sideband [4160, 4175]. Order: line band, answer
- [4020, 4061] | 0.1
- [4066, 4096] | 0.0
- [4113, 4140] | -0.2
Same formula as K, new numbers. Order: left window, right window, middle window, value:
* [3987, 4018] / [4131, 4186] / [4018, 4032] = 0.1 AA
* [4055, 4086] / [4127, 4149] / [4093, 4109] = -0.4 AA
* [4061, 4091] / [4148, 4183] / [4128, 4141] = 0.0 AA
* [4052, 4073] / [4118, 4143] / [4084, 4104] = -0.4 AA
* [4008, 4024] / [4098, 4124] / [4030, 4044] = 0.2 AA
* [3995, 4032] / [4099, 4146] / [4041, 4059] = 0.2 AA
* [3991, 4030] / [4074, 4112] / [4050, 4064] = 0.2 AA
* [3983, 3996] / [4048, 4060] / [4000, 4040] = -0.2 AA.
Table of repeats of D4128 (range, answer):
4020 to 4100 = 1.27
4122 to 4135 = 1.21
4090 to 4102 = 1.32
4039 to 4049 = 1.26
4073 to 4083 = 1.23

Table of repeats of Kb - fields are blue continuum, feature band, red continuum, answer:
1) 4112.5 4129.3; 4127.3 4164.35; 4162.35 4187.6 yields 0.01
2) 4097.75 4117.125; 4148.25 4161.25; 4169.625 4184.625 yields 0.03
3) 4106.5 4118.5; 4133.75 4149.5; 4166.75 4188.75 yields 0.01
